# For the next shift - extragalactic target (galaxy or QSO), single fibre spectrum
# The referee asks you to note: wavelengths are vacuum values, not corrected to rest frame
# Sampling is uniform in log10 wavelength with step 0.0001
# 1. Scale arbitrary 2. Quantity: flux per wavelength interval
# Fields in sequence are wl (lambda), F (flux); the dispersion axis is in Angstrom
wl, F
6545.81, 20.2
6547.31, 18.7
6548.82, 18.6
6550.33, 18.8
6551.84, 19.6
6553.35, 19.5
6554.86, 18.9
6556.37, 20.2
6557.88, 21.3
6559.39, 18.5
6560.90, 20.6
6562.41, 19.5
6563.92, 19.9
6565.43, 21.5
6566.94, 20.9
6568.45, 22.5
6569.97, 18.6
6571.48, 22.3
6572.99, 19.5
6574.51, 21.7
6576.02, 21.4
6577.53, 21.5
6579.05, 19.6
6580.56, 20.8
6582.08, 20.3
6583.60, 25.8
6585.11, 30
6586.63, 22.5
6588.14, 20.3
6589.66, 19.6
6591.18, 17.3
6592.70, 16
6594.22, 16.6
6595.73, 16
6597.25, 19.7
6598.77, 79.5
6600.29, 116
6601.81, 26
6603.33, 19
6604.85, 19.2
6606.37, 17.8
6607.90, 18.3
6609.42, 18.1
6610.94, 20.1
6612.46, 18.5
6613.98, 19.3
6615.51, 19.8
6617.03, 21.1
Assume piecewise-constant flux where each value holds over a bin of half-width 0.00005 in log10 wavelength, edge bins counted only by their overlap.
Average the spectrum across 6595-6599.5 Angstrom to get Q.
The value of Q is 38.3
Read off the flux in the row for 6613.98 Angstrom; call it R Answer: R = 19.3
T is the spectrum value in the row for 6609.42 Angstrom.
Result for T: 18.1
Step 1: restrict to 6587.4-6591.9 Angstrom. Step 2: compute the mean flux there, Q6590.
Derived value 19.1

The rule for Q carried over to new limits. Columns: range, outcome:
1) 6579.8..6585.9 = 24.2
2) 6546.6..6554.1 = 19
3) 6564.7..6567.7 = 21.2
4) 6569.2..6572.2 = 20.4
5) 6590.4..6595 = 16.6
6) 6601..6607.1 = 21.3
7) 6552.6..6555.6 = 19.2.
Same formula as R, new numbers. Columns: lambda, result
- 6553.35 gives 19.5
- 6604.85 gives 19.2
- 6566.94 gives 20.9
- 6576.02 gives 21.4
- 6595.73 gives 16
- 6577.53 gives 21.5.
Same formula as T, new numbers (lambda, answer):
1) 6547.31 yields 18.7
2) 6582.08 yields 20.3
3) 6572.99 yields 19.5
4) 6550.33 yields 18.8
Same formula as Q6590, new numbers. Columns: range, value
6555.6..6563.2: 20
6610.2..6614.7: 19.3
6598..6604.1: 60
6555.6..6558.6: 20.7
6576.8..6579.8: 20.5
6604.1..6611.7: 18.7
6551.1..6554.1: 19.5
